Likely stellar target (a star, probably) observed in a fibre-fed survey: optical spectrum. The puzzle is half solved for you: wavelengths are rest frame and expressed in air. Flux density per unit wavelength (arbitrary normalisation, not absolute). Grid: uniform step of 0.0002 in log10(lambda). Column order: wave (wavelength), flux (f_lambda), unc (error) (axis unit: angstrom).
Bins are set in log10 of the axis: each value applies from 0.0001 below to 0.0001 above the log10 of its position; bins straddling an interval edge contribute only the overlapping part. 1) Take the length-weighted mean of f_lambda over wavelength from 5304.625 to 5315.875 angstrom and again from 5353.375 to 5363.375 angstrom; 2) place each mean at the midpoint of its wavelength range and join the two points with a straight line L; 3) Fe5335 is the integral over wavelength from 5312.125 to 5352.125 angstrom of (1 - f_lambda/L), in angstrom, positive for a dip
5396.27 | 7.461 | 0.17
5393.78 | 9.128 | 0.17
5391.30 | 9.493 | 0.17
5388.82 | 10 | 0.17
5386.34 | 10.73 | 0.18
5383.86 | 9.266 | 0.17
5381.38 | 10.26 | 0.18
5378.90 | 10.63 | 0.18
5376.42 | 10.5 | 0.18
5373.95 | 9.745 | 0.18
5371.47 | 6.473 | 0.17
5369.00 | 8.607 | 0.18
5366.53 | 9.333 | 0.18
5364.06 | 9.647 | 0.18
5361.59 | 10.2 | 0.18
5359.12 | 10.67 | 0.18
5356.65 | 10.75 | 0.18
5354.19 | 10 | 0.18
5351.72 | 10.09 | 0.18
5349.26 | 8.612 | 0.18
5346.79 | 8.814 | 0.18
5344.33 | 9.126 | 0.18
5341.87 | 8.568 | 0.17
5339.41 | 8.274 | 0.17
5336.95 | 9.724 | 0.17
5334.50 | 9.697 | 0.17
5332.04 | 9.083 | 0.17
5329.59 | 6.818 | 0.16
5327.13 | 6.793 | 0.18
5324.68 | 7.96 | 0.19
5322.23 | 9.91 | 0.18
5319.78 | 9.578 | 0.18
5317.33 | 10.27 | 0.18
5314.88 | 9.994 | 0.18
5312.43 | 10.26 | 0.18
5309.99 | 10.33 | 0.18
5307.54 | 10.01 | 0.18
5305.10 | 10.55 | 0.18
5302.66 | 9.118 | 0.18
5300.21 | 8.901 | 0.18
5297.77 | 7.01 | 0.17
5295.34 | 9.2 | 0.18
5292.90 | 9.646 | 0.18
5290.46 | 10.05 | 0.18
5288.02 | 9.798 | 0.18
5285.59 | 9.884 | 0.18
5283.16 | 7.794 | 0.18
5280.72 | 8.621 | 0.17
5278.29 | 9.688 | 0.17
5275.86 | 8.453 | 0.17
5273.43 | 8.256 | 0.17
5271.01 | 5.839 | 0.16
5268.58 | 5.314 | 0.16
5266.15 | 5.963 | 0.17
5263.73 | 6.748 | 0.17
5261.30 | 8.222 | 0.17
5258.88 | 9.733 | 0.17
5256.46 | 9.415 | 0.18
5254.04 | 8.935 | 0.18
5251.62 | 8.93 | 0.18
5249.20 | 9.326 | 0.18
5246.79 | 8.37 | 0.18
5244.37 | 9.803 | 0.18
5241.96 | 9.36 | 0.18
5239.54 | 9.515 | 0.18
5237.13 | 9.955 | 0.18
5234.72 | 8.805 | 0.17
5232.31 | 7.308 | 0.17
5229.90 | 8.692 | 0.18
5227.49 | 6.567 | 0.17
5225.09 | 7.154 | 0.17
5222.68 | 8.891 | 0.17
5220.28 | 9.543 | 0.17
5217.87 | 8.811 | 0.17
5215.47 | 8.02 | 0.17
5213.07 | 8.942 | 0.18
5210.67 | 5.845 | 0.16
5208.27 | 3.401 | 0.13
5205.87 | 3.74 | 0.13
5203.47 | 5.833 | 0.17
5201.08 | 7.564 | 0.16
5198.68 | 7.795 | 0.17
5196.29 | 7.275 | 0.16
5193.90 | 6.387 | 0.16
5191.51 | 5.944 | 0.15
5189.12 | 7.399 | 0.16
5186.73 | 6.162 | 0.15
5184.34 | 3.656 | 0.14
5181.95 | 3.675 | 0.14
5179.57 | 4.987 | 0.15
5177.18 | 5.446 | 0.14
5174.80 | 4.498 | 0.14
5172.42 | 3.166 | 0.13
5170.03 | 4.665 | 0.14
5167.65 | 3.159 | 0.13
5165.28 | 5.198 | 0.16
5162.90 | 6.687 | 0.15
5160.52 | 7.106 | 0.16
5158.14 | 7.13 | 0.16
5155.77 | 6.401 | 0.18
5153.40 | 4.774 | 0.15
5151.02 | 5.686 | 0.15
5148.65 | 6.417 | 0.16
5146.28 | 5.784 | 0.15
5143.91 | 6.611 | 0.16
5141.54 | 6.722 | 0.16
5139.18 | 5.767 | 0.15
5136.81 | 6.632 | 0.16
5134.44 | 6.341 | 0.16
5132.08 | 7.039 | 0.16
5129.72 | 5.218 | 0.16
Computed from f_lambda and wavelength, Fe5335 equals 5.1 angstrom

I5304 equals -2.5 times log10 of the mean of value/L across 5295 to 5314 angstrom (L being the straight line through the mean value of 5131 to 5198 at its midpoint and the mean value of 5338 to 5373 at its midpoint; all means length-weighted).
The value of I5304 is -0.14 mag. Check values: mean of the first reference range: 5.75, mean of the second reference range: 9.23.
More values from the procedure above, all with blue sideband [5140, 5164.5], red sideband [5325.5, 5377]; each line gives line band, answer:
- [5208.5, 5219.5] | -0.06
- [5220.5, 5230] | -0.08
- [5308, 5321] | -0.17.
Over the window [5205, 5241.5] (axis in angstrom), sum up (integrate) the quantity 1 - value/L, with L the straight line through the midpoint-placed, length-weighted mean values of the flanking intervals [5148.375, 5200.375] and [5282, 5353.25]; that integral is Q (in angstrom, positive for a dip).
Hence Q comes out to -4.7 angstrom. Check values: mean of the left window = 5.62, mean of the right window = 9.17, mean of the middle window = 7.75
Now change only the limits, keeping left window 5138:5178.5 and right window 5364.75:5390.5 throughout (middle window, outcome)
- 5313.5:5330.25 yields -0.6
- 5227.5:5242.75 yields -3.8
